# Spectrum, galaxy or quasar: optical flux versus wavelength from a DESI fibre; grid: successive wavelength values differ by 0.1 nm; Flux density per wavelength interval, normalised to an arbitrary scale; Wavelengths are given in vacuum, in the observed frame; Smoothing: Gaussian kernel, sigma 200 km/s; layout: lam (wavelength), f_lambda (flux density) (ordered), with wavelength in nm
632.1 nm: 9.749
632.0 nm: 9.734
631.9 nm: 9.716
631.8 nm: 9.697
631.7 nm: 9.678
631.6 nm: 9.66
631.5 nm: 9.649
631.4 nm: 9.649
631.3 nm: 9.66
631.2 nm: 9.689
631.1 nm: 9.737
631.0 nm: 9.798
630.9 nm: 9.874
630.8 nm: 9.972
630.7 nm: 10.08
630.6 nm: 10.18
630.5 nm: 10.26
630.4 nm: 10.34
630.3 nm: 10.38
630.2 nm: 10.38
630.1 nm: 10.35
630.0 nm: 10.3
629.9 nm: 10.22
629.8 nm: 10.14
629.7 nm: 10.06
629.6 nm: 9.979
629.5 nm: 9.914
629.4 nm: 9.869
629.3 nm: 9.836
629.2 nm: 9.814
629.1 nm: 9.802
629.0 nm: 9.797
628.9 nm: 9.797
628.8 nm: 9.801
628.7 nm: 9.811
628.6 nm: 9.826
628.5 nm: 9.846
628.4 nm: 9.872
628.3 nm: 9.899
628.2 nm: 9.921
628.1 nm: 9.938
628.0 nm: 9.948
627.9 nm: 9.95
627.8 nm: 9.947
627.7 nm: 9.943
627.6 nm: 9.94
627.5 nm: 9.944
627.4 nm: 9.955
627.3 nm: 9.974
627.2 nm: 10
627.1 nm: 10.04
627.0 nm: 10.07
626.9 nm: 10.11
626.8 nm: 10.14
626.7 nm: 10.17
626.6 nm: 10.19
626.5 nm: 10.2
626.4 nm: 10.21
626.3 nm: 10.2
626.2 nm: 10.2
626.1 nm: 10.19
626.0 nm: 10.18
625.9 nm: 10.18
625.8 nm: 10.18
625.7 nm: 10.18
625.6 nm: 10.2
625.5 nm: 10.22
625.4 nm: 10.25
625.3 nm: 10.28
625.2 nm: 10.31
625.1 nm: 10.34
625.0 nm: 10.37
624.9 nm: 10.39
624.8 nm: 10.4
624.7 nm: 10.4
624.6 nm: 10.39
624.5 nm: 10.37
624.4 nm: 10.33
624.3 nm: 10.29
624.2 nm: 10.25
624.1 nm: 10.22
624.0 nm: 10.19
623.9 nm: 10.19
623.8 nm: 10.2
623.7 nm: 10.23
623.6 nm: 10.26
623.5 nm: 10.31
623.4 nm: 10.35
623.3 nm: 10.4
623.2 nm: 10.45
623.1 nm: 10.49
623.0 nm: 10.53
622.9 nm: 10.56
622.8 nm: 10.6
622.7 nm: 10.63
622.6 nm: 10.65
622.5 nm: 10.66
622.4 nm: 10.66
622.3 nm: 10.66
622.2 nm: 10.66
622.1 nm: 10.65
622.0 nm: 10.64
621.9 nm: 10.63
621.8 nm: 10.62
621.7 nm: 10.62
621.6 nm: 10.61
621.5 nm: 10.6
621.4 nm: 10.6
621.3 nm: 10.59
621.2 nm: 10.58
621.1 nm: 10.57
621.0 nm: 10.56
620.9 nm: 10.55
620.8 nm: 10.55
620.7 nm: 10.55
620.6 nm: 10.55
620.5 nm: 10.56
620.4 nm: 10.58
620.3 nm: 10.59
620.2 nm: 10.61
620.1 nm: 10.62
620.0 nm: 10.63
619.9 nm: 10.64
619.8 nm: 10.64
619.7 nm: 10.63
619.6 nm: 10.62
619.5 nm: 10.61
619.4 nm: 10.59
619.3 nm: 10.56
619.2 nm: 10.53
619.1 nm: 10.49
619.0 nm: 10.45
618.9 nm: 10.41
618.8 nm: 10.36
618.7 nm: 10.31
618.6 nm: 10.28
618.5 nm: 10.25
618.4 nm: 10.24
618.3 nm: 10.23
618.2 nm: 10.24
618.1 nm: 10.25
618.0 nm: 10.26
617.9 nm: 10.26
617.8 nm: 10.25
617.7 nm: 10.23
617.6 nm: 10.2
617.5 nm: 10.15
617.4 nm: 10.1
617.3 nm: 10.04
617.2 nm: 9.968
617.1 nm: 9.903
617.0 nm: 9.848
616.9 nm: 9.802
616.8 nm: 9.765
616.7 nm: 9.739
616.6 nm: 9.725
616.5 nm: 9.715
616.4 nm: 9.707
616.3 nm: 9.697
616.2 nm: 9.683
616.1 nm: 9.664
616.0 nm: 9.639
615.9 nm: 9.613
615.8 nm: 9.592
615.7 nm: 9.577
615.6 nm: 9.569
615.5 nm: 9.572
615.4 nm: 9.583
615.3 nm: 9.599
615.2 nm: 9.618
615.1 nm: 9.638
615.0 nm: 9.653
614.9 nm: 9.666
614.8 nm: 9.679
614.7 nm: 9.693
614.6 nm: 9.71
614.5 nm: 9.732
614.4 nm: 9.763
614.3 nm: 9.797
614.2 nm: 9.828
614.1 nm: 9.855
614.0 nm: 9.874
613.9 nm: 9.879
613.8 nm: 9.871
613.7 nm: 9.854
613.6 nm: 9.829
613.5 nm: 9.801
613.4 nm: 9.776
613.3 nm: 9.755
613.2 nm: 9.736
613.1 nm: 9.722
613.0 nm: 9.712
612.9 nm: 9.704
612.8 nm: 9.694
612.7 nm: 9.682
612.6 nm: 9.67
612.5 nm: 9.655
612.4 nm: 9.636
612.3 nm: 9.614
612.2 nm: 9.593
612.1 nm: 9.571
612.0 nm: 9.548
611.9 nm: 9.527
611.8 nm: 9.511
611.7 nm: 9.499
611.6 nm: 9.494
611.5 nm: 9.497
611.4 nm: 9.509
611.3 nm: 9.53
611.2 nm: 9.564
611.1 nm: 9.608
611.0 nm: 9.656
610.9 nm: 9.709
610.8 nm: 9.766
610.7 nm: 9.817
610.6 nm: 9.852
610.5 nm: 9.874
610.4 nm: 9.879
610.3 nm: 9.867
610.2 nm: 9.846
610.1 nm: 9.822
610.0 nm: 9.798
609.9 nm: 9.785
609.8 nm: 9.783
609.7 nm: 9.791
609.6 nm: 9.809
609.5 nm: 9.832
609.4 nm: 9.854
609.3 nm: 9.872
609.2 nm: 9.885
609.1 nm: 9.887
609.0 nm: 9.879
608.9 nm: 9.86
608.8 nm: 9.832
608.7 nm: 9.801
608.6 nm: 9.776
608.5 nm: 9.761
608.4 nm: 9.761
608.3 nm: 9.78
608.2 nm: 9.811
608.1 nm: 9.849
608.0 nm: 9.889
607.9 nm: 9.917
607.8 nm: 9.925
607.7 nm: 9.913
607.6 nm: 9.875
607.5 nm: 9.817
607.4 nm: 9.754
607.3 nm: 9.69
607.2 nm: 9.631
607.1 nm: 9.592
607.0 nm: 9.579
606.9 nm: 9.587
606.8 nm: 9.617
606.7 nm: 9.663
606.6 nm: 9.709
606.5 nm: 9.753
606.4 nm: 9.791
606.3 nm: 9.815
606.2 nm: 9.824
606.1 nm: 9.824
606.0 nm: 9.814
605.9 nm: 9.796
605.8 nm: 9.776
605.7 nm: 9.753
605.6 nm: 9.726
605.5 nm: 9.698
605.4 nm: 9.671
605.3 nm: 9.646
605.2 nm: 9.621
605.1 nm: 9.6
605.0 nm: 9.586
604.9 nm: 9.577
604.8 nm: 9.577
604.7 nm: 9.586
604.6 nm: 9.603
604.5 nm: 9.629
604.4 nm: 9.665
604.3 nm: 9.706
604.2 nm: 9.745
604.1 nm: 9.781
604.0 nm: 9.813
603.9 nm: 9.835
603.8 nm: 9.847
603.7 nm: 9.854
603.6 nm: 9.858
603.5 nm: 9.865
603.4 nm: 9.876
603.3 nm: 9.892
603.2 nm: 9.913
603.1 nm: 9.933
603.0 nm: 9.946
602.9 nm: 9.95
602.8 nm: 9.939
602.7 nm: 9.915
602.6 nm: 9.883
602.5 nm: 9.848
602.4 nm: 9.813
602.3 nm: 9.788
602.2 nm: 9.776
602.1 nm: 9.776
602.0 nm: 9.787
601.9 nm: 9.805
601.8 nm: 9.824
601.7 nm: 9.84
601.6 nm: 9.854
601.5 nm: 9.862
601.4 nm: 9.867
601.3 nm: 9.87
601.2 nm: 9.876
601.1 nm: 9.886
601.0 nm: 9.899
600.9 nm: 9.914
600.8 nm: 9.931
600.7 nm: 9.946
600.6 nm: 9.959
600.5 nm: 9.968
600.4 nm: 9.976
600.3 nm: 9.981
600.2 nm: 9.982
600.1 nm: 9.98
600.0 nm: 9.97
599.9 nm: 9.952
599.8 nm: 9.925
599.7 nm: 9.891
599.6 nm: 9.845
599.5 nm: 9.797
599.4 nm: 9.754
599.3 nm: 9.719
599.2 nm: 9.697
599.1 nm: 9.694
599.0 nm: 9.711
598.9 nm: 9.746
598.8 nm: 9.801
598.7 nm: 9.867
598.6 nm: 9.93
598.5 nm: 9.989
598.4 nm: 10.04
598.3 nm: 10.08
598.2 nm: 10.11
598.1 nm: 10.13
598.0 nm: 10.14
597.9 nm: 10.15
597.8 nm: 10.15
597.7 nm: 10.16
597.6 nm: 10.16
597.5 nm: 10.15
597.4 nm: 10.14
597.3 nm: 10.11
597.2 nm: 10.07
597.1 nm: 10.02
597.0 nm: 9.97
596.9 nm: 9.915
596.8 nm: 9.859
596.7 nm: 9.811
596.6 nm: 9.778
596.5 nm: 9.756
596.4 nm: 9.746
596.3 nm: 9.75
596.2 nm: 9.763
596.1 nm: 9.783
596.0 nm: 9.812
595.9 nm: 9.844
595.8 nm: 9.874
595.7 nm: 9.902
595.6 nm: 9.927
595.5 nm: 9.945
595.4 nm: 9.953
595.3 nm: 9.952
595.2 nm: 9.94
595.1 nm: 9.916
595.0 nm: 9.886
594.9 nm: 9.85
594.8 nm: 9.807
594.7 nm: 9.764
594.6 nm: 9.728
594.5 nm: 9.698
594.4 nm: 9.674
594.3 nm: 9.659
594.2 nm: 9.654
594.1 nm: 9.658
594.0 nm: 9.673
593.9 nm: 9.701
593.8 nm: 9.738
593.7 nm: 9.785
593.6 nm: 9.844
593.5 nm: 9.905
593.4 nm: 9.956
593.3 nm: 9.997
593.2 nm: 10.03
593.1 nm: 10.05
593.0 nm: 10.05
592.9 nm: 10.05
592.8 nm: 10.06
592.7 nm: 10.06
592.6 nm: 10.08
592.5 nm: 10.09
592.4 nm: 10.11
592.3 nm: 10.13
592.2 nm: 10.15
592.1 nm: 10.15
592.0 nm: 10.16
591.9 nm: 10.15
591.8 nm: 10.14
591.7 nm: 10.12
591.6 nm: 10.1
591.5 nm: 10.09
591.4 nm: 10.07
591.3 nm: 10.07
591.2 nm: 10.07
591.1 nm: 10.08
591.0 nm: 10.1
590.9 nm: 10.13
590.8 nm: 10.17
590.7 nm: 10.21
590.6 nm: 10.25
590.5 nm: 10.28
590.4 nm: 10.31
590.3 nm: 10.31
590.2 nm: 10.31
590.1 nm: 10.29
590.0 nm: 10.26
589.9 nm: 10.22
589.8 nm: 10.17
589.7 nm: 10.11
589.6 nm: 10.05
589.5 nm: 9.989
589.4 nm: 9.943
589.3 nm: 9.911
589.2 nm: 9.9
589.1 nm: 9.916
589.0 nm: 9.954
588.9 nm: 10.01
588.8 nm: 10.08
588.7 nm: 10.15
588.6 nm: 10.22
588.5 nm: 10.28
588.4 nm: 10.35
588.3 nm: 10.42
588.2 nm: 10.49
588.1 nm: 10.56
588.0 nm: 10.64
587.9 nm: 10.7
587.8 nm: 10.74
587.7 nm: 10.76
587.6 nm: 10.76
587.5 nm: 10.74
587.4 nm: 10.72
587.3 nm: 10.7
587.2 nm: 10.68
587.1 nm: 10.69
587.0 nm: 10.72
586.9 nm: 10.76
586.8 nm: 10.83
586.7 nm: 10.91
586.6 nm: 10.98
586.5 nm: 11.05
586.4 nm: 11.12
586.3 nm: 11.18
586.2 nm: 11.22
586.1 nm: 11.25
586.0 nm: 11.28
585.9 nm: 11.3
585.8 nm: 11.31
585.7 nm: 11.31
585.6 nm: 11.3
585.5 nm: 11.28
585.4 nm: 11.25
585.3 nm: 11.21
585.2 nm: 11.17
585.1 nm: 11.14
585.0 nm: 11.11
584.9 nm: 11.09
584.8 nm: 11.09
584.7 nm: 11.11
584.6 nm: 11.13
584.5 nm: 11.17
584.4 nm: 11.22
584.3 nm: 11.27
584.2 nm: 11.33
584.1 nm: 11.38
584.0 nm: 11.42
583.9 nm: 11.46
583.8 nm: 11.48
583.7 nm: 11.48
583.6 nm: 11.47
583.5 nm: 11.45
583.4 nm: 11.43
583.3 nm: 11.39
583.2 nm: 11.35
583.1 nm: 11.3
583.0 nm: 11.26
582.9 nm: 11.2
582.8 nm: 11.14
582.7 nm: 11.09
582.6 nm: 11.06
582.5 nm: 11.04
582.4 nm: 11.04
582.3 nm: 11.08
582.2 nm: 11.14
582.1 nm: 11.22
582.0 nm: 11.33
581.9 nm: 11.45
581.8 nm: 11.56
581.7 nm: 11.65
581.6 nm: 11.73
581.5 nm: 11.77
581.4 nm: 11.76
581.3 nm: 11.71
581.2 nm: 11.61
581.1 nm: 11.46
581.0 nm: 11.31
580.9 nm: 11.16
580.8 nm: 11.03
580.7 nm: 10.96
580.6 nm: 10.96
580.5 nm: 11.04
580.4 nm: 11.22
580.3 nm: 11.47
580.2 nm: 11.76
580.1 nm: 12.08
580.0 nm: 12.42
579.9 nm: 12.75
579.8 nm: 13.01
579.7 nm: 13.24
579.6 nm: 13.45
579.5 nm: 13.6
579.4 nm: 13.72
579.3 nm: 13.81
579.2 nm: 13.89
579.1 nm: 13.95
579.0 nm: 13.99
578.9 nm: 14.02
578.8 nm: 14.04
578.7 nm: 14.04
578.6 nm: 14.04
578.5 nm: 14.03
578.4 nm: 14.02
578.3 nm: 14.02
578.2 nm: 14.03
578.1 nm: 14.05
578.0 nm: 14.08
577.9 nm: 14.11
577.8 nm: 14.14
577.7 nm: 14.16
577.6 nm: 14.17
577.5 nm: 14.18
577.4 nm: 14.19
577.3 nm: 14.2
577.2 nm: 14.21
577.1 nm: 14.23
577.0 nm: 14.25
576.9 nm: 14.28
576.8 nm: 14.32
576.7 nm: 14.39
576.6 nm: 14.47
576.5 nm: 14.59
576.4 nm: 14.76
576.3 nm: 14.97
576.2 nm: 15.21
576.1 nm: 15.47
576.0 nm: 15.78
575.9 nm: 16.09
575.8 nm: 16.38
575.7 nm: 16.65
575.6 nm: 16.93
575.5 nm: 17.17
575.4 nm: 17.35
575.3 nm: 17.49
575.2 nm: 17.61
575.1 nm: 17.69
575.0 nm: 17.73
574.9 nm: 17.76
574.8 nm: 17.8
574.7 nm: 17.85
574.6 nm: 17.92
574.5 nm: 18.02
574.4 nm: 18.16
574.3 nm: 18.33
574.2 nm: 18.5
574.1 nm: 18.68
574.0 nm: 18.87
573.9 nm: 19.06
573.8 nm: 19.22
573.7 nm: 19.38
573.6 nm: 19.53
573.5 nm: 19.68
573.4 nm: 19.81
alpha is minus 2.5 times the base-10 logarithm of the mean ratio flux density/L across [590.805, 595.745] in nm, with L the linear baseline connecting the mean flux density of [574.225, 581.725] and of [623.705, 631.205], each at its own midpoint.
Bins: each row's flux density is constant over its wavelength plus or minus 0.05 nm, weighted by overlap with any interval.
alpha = 0.29 mag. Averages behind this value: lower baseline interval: 14.3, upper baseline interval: 10.1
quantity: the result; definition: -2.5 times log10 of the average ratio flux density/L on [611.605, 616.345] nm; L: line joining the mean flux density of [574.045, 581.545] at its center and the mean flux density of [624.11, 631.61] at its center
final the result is 0.166 mag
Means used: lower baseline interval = 14.5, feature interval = 9.68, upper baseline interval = 10.1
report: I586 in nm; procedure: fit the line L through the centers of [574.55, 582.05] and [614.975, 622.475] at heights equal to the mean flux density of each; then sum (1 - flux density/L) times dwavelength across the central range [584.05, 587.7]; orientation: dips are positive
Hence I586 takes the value 0.61 nm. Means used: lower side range 14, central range 11.1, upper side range 10.2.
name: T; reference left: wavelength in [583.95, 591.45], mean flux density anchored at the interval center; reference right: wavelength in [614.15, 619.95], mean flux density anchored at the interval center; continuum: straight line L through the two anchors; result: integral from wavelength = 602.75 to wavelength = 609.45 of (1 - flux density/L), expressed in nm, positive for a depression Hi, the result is 0.31 nm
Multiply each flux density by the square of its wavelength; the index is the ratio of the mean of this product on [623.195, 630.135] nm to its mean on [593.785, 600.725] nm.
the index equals 1.1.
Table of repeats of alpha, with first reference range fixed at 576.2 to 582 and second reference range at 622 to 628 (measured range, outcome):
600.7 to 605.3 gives 0.188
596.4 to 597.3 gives 0.212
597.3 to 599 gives 0.190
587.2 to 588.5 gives 0.186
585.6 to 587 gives 0.146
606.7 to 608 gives 0.169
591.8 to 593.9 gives 0.222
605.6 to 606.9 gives 0.174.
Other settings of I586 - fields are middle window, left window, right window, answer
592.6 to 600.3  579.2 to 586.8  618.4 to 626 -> 0.86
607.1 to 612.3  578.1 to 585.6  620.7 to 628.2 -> 0.54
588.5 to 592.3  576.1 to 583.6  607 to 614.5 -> 0.52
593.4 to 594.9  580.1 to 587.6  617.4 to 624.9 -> 0.17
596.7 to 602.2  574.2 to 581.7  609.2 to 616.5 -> 0.74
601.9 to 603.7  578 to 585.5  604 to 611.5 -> 0.05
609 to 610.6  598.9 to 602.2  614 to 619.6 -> 0.01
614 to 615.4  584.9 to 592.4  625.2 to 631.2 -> 0.07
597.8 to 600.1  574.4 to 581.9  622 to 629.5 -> 0.46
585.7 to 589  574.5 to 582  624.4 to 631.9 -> 0.64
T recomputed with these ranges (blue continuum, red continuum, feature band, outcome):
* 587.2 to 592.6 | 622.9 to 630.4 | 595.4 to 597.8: 0.07 nm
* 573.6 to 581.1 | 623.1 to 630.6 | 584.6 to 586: 0.29 nm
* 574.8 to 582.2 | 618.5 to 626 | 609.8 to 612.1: 0.33 nm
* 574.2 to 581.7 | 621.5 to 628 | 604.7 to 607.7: 0.55 nm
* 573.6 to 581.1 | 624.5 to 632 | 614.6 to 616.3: 0.25 nm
